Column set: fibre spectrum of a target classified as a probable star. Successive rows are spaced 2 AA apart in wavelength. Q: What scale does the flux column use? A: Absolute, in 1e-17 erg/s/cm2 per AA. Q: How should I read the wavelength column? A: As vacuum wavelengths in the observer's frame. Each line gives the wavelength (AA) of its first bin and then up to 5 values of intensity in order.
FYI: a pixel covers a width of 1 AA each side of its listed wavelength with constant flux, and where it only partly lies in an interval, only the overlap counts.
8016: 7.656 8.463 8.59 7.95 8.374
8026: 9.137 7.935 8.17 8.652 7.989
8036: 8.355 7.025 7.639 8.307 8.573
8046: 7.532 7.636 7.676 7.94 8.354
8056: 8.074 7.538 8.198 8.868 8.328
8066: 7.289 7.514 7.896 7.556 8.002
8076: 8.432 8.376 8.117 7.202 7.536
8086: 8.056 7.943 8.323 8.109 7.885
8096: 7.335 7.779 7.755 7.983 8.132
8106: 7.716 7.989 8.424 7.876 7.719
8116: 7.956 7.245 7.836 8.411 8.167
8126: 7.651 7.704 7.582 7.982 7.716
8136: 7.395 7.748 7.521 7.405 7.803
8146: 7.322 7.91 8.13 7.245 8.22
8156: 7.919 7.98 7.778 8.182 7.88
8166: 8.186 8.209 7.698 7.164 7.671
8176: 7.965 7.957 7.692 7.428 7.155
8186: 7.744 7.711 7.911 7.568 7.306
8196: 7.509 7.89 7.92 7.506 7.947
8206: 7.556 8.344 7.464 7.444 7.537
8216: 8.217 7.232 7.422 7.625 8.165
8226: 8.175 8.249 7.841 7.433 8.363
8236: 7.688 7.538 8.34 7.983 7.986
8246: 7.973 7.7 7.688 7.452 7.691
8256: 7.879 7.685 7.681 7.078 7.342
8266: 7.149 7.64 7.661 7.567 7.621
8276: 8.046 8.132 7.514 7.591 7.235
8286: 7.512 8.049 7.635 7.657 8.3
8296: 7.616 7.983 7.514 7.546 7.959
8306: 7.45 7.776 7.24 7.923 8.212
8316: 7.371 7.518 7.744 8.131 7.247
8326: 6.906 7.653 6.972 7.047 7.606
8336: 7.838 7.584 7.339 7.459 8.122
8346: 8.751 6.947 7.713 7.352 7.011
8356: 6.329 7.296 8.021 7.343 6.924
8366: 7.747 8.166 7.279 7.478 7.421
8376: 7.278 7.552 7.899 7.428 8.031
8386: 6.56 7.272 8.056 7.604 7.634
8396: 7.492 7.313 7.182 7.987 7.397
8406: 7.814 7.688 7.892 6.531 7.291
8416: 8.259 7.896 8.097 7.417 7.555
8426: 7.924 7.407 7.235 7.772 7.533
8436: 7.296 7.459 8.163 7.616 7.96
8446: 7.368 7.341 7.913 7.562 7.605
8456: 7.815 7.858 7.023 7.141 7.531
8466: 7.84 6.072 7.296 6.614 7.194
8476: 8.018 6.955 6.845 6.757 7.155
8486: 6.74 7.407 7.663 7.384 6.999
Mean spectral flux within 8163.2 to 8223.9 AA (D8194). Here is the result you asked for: 7.7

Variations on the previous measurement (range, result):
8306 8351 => 7.59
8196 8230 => 7.79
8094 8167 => 7.82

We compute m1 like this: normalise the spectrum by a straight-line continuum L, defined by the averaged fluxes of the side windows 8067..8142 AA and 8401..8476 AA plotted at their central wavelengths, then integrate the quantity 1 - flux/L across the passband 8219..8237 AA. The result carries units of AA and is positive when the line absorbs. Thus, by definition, -0.4 AA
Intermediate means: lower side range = 7.85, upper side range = 7.53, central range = 7.88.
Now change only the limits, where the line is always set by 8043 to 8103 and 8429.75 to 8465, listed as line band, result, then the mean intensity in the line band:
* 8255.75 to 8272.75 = 0.5 AA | 7.5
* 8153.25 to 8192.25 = 0.1 AA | 7.8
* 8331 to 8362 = 0.7 AA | 7.49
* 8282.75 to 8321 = 0.1 AA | 7.7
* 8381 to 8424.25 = 0.3 AA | 7.56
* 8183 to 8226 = 0.6 AA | 7.69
